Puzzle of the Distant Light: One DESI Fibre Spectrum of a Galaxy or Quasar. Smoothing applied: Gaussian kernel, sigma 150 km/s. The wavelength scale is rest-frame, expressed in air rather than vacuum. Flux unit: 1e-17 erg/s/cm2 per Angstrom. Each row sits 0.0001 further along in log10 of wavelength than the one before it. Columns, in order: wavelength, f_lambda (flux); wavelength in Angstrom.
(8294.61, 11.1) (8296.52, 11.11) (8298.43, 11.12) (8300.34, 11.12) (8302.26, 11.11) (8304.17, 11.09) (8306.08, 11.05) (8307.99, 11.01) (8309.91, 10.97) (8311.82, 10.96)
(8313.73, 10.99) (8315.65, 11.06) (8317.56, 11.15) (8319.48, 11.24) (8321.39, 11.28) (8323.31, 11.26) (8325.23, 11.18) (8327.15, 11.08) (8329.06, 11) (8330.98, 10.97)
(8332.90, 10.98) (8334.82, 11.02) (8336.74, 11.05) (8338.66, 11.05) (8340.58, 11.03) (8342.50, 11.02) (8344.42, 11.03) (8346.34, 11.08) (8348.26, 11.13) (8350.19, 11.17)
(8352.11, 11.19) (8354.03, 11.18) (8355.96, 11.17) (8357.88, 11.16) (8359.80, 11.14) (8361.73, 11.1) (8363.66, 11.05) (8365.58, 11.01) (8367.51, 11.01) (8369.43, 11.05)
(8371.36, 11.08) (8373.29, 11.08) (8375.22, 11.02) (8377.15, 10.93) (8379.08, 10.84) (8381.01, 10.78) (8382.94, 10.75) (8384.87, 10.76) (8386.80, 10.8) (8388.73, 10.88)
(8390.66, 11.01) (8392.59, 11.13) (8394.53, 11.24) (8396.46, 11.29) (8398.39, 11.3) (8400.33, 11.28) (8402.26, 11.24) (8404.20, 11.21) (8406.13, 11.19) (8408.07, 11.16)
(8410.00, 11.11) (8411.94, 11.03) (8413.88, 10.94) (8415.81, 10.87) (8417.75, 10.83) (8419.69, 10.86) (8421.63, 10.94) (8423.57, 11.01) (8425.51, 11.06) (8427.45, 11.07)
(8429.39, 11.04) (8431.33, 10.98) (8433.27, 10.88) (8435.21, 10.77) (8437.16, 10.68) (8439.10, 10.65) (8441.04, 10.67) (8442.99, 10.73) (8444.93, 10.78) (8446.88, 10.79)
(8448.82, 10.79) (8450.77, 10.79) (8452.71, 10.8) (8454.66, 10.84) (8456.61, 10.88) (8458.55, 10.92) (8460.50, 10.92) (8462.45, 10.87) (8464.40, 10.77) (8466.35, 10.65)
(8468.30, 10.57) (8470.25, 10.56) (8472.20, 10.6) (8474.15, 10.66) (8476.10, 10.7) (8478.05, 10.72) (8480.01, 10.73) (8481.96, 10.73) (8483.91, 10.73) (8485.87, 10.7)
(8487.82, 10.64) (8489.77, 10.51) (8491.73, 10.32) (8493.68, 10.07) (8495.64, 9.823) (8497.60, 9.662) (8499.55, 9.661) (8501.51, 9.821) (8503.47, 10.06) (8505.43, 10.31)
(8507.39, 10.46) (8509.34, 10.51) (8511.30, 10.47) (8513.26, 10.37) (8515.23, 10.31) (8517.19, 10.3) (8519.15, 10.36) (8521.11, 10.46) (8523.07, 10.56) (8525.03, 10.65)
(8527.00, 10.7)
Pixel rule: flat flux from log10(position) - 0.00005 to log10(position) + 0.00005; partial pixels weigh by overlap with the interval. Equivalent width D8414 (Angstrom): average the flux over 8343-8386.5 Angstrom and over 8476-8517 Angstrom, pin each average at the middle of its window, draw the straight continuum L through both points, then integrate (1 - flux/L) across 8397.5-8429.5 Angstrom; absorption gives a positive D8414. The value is -0.9 Angstrom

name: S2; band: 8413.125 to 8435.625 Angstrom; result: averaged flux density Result 10.9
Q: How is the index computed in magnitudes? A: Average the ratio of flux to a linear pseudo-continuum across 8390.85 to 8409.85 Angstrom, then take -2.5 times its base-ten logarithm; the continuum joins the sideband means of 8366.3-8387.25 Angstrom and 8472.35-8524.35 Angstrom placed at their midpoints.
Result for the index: -0.039 mag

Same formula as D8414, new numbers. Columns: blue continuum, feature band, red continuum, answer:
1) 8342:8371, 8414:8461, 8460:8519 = -0.7 Angstrom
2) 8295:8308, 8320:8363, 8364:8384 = -0.3 Angstrom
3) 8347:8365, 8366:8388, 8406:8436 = 0.3 Angstrom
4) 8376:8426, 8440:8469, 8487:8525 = -0.4 Angstrom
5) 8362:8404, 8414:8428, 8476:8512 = -0.2 Angstrom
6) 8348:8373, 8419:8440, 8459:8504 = -0.3 Angstrom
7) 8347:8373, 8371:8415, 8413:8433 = -0.1 Angstrom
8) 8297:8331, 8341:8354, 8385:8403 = 0.0 Angstrom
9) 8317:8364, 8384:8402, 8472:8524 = -0.4 Angstrom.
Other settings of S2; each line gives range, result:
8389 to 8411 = 11.2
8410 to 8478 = 10.8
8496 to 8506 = 9.88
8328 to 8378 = 11.1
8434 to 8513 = 10.6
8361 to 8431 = 11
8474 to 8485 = 10.7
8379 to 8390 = 10.8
